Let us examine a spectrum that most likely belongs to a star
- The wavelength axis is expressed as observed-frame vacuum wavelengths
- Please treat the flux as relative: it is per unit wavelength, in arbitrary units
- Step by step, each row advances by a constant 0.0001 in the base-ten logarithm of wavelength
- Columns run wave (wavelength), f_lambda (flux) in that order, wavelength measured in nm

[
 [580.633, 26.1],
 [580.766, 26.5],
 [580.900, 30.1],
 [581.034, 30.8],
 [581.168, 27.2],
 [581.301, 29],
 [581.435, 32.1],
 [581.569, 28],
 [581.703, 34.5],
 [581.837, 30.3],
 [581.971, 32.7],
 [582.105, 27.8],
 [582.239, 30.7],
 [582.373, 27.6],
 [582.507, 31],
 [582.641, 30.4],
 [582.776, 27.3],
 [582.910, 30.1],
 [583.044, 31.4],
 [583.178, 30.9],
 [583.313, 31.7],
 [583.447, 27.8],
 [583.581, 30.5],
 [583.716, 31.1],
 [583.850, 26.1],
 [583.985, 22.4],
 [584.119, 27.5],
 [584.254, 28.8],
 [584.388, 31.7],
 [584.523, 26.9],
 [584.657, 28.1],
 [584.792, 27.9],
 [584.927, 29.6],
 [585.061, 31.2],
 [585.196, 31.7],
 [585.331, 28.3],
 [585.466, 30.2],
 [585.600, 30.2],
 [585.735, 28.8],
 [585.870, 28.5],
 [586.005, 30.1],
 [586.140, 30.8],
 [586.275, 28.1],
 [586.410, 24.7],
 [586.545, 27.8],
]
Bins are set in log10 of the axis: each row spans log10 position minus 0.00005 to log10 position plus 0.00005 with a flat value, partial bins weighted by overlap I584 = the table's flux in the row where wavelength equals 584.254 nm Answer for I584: 28.8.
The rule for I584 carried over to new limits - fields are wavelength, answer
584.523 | 26.9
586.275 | 28.1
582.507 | 31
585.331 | 28.3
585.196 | 31.7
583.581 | 30.5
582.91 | 30.1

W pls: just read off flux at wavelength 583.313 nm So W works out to 31.7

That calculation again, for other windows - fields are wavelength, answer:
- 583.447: 27.8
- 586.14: 30.8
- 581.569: 28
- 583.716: 31.1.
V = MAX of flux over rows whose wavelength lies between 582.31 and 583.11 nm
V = 31.4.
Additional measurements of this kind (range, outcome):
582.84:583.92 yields 31.7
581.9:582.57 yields 32.7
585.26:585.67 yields 30.2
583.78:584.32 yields 28.8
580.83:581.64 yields 32.1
